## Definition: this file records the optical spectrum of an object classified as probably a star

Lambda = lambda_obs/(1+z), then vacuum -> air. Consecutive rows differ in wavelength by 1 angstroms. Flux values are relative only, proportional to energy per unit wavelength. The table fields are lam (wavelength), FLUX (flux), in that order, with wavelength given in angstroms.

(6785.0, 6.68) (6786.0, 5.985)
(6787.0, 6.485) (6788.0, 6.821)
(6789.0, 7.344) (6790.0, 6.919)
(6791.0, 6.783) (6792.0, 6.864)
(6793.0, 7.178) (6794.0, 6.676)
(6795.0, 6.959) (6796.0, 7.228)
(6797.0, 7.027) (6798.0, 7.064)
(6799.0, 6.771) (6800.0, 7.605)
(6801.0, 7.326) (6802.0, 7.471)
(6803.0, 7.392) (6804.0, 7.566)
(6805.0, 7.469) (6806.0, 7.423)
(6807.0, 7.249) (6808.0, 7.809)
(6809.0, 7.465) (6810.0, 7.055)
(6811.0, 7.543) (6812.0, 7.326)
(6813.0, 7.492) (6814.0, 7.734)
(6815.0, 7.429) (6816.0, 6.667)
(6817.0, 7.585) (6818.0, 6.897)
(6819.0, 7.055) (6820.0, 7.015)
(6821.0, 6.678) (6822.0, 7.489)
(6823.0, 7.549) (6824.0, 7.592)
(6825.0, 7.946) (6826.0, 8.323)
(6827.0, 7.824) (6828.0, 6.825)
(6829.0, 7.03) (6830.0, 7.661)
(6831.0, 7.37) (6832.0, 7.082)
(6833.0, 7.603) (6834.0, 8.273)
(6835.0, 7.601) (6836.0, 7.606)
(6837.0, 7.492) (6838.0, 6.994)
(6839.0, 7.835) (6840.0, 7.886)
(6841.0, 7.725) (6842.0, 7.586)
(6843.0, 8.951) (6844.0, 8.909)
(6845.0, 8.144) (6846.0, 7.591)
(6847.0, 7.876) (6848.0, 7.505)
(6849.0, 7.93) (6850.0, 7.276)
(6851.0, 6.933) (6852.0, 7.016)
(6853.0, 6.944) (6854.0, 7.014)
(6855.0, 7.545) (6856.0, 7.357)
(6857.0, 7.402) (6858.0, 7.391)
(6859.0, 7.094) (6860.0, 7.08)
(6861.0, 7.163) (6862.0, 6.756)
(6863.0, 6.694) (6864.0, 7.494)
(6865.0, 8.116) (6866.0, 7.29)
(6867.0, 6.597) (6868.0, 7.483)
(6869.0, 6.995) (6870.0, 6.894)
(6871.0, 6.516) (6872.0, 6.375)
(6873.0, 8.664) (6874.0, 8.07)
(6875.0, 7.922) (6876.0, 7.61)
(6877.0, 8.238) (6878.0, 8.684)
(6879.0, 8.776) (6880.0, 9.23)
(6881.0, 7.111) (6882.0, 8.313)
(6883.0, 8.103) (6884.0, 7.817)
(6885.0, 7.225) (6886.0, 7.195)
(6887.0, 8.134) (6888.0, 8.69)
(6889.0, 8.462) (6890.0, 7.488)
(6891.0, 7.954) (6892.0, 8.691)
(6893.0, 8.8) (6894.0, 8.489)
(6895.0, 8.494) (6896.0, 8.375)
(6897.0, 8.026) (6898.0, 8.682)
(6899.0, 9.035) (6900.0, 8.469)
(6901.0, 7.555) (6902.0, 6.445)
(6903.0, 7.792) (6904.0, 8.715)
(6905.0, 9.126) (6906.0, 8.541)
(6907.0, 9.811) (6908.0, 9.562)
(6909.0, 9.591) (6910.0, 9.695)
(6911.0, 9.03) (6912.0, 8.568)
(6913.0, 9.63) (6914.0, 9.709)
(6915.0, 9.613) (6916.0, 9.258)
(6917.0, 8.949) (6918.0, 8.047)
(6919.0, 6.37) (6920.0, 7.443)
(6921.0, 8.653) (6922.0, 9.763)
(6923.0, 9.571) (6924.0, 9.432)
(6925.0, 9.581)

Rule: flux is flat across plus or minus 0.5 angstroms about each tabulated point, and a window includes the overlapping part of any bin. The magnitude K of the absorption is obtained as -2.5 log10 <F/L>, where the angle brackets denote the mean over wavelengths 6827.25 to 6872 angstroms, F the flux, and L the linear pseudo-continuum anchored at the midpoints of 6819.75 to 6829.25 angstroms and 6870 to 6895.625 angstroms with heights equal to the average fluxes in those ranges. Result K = 0.04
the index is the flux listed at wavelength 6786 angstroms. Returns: 5.985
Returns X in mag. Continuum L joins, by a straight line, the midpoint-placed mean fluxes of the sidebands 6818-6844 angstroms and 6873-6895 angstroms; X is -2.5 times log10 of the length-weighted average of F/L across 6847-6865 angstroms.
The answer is 0.09 mag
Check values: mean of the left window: 7.57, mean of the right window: 8.16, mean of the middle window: 7.25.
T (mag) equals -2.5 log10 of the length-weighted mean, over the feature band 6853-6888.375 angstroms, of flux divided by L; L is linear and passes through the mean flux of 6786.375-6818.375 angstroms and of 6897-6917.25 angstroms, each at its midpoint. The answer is 0.10 mag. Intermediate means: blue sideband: 7.2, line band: 7.56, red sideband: 8.87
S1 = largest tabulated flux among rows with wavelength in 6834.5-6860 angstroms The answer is 8.951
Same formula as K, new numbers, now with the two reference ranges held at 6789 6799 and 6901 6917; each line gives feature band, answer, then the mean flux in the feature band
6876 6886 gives 0.05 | 8.09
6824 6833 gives 0.01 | 7.52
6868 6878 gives 0.11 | 7.54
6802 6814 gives -0.03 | 7.45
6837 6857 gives 0.04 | 7.62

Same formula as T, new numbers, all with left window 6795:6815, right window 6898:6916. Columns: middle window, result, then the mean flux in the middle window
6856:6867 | 0.138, 7.22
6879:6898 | 0.056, 8.18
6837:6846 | -0.006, 7.95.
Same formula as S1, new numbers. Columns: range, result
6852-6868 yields 8.116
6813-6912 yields 9.811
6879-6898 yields 9.23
